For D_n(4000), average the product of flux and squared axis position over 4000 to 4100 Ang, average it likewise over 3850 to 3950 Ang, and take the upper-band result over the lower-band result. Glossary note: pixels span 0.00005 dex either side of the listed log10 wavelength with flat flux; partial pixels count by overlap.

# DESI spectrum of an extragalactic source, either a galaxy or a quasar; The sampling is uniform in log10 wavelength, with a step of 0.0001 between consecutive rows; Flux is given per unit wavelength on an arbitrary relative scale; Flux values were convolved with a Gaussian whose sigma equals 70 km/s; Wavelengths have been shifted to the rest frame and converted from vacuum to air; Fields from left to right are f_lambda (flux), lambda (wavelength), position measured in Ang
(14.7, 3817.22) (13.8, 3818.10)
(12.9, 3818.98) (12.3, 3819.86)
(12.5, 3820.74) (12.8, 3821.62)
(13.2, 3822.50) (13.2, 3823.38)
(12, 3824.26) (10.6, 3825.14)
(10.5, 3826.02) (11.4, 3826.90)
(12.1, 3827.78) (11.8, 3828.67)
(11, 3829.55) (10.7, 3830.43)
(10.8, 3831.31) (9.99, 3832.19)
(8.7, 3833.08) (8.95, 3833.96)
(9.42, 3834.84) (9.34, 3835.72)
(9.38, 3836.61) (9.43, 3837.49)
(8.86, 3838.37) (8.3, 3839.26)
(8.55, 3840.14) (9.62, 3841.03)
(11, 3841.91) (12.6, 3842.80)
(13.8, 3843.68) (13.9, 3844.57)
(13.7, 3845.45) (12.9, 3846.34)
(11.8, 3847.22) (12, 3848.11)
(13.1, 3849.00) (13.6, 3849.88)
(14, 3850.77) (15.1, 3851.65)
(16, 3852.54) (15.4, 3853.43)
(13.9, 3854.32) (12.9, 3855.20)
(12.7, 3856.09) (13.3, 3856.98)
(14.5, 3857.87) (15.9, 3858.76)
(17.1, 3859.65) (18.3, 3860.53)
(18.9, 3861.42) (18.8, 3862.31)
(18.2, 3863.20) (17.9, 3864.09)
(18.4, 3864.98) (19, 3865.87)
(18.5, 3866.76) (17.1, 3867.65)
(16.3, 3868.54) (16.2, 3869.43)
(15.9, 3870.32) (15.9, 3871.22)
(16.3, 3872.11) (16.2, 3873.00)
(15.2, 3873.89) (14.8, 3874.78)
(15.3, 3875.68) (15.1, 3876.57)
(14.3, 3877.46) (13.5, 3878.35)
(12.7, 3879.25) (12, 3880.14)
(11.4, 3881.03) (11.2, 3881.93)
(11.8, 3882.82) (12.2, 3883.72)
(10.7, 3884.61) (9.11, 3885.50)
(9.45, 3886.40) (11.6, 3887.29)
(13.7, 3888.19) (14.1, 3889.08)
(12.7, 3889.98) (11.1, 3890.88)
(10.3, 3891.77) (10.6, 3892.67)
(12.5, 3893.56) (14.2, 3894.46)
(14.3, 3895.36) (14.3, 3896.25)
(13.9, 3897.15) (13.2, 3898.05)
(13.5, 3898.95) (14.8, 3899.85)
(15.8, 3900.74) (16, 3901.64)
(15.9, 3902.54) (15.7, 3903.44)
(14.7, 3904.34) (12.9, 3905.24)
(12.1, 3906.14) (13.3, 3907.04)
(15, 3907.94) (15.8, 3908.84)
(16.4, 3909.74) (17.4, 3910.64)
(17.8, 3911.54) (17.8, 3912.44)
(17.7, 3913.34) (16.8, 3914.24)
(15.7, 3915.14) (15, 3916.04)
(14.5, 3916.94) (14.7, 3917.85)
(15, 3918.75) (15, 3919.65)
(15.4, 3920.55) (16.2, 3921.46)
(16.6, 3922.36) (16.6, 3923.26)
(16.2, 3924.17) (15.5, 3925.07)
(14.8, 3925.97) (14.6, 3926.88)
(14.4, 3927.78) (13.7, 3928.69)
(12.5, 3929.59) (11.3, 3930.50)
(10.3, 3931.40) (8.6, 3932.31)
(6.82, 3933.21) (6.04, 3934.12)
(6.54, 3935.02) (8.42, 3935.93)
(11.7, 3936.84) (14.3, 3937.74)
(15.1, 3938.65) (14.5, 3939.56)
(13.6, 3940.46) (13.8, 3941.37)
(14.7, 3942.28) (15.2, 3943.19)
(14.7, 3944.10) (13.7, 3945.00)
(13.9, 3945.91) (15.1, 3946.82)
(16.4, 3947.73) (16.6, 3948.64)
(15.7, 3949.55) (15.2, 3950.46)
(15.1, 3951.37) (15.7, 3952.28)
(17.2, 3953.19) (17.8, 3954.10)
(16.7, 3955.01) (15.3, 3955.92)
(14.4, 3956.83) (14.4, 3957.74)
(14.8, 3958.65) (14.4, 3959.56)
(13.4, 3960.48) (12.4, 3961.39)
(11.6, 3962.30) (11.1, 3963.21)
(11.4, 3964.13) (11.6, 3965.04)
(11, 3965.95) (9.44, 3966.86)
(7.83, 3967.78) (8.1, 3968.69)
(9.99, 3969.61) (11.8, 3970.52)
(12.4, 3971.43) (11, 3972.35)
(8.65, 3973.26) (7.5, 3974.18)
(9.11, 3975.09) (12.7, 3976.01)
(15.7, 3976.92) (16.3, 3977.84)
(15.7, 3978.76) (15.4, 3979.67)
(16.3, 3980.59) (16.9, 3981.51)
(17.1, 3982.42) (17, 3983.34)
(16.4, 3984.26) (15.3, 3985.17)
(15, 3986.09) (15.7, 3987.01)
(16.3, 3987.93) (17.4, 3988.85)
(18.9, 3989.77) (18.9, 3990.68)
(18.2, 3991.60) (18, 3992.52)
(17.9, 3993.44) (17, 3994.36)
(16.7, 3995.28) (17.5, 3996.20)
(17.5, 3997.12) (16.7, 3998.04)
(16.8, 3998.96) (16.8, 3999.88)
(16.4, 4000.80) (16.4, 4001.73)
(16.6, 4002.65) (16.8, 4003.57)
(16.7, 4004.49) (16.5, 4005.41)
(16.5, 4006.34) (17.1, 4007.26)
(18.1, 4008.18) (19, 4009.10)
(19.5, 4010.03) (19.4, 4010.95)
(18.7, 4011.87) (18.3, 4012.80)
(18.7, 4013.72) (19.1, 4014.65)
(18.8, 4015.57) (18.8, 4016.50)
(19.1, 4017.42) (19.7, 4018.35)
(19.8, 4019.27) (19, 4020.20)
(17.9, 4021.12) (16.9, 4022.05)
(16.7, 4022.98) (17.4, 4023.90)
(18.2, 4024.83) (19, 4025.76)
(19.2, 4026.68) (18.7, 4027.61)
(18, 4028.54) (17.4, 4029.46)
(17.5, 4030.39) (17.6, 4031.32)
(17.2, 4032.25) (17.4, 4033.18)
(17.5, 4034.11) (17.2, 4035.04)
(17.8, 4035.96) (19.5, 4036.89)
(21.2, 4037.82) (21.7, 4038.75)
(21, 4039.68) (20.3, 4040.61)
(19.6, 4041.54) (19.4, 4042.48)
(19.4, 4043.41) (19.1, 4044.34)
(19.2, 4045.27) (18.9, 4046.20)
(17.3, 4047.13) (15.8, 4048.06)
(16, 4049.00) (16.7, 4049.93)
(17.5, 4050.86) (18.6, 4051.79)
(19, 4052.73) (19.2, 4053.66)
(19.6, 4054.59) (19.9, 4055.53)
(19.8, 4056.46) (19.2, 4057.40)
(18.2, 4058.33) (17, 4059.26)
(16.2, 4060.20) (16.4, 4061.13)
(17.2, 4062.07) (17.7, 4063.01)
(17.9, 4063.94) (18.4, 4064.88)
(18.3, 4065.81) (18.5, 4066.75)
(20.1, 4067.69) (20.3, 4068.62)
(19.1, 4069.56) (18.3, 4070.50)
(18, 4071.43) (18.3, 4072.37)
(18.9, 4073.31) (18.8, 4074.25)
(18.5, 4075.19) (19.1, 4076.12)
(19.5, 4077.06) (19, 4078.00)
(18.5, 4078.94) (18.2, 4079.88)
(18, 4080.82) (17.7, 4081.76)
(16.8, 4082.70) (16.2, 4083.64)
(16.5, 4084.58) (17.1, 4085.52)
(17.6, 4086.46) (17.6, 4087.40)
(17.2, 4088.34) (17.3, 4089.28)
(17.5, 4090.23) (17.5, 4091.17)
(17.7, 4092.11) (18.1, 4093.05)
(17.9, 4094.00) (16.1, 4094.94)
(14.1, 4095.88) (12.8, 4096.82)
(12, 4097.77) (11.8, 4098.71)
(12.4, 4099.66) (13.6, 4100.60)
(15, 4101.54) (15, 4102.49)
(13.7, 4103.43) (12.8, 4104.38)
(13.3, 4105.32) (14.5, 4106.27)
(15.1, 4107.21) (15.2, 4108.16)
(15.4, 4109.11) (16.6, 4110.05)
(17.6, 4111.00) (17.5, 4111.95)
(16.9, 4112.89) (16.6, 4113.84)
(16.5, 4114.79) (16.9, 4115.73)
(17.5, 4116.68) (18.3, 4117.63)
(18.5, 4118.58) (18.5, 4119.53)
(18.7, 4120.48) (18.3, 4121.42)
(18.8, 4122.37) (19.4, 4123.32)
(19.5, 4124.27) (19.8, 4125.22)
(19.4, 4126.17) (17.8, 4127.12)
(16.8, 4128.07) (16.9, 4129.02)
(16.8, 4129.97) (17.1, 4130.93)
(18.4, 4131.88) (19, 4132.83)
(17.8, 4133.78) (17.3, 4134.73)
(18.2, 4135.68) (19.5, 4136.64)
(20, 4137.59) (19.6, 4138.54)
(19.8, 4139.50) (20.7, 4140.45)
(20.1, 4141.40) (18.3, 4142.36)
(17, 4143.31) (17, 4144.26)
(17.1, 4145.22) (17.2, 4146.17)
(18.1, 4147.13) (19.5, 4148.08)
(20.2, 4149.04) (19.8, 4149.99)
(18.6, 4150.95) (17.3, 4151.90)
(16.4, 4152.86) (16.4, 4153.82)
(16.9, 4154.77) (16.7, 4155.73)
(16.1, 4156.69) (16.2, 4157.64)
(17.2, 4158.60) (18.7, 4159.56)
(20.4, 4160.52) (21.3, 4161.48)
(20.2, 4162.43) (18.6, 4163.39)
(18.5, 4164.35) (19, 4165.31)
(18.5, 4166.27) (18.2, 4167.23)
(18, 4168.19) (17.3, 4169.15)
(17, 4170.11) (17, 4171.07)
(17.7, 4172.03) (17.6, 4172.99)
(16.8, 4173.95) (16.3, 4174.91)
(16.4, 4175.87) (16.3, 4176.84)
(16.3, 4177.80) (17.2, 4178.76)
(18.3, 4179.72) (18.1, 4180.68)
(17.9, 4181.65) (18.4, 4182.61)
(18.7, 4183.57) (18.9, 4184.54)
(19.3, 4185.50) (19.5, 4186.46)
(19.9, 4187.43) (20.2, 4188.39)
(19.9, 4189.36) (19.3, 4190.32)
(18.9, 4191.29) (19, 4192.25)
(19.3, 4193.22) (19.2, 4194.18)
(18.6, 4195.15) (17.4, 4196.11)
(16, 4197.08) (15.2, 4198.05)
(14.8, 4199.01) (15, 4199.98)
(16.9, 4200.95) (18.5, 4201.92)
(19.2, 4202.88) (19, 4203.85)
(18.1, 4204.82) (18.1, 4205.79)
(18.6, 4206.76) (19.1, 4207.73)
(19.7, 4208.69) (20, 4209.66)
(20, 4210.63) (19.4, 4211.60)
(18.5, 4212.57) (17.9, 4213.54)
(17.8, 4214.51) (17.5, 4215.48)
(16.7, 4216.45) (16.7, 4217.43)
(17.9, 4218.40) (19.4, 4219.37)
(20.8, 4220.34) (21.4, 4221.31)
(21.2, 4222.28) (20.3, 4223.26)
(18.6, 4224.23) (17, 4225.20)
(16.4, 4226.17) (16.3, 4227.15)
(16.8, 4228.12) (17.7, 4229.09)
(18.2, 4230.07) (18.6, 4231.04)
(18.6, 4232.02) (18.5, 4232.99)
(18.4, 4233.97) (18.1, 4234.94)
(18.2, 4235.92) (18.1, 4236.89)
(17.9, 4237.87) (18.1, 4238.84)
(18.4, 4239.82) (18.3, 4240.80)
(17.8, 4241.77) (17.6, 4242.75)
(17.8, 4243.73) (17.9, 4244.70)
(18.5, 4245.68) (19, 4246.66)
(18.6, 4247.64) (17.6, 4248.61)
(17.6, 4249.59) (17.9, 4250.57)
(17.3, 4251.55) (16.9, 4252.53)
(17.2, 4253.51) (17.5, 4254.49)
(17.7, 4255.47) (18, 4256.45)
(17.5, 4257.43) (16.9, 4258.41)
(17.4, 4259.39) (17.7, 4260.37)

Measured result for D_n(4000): 1.4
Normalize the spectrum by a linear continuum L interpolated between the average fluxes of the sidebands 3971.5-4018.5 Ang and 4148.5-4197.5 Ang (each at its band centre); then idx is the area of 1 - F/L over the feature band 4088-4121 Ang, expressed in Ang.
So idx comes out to 3.1 Ang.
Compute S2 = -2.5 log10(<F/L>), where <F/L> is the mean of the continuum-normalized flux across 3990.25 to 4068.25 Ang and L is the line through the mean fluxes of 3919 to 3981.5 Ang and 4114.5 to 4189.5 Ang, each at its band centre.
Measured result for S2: -0.19 mag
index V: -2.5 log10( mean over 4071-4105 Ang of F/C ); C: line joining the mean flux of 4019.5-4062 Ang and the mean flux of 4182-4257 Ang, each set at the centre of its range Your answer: 0.11 mag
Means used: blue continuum 18.4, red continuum 18.3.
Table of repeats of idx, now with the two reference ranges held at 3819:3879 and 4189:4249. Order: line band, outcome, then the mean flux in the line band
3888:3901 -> 0.8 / 13.2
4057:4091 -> -3.4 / 18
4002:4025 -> -3.7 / 18.1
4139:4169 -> -1.5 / 18.3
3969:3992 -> 1.0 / 14.6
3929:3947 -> 3.3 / 12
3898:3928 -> -2.3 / 15.4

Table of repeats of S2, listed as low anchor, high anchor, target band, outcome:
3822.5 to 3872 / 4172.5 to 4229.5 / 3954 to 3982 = 0.18 mag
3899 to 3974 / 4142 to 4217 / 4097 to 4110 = 0.20 mag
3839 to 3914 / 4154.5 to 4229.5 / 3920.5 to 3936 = 0.19 mag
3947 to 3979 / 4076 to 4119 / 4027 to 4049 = -0.24 mag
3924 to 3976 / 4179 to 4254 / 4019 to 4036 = -0.24 mag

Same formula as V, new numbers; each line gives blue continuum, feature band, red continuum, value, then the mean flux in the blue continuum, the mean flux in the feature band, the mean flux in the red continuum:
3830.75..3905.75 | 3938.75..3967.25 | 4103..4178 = 0.04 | 13.5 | 14.2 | 17.7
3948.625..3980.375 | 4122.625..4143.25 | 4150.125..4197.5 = -0.09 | 13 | 18.6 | 18.1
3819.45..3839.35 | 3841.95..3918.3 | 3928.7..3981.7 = -0.24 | 10.8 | 14.5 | 12.9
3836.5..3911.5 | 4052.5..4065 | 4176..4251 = -0.12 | 14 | 18.2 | 18.3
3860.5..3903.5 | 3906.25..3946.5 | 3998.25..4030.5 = 0.11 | 14.4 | 14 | 18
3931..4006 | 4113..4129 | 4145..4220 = -0.07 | 14.2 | 18.1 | 18.1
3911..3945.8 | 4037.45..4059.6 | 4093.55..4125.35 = -0.23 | 13.8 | 18.9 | 16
